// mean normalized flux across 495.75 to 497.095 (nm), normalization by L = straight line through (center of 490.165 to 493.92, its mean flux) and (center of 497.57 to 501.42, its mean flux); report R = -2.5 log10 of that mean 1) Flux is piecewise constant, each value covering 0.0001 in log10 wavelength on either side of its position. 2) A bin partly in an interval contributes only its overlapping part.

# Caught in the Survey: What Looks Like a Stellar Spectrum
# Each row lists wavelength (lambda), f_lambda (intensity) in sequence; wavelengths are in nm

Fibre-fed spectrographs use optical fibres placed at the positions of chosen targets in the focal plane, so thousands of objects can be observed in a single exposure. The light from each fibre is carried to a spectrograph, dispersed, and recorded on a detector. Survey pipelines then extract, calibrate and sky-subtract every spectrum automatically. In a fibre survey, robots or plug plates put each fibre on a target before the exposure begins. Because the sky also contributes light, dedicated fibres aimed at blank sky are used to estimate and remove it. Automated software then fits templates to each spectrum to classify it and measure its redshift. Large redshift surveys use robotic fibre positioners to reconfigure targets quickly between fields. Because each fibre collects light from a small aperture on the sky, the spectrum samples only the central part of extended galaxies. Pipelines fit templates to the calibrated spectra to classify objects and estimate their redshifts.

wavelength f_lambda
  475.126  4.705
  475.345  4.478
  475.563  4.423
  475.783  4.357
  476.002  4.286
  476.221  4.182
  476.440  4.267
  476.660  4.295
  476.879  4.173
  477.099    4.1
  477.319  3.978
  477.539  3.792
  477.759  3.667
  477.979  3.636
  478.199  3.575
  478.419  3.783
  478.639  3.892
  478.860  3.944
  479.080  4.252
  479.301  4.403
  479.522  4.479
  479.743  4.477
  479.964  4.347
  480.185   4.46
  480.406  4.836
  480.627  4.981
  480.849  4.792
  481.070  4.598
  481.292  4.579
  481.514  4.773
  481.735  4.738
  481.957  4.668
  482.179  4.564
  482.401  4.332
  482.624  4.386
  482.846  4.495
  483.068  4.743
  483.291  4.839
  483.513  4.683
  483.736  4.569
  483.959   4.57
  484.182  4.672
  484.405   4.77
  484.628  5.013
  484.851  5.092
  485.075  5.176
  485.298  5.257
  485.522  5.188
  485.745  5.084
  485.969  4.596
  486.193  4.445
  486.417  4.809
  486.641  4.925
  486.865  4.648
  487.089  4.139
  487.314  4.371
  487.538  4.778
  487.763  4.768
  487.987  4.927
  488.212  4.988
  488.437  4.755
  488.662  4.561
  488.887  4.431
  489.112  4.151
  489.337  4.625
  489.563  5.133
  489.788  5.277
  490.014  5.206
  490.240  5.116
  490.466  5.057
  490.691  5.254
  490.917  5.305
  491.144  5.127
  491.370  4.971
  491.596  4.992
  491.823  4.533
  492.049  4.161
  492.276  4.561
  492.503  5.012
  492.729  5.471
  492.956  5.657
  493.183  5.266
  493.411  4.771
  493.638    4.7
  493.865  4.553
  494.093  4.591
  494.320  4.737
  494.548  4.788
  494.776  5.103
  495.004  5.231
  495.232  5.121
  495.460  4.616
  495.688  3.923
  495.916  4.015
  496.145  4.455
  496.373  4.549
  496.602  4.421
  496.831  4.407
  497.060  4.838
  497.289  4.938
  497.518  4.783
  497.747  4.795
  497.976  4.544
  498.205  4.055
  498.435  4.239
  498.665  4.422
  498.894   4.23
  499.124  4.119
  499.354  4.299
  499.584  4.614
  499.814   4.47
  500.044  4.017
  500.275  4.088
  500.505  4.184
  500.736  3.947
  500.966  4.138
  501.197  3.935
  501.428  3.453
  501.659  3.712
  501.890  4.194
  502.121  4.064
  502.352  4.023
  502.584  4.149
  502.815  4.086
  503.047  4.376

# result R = 0.03 mag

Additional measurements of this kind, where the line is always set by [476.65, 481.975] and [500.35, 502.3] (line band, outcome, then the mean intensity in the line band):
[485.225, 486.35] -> -0.17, 4.9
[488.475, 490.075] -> -0.15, 4.75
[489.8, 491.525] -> -0.24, 5.15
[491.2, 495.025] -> -0.20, 4.88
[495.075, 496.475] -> -0.11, 4.47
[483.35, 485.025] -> -0.14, 4.78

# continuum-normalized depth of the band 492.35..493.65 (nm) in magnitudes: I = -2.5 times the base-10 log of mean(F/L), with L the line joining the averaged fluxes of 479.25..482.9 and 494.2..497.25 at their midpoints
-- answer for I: -0.12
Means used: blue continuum 4.59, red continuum 4.64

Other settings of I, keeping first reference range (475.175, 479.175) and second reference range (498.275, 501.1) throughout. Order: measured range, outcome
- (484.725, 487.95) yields -0.16 mag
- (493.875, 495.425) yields -0.17 mag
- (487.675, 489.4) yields -0.12 mag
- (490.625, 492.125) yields -0.18 mag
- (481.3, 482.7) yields -0.12 mag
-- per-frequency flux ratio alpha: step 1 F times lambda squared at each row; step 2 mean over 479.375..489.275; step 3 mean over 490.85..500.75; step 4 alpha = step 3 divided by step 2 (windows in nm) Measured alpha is 1.0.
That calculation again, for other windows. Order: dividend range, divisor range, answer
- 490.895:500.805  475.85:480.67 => 1.19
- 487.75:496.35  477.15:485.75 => 1.12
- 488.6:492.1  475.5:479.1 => 1.28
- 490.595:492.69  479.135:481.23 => 1.12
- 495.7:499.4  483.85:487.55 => 0.97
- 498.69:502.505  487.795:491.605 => 0.87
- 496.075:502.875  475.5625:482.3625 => 1.08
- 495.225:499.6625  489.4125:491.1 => 0.89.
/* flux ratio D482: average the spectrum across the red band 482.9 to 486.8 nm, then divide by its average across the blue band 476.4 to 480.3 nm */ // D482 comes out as 1.2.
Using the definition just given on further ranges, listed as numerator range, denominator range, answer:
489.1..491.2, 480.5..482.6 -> 1.09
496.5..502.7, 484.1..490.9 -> 0.88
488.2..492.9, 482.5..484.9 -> 1.04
